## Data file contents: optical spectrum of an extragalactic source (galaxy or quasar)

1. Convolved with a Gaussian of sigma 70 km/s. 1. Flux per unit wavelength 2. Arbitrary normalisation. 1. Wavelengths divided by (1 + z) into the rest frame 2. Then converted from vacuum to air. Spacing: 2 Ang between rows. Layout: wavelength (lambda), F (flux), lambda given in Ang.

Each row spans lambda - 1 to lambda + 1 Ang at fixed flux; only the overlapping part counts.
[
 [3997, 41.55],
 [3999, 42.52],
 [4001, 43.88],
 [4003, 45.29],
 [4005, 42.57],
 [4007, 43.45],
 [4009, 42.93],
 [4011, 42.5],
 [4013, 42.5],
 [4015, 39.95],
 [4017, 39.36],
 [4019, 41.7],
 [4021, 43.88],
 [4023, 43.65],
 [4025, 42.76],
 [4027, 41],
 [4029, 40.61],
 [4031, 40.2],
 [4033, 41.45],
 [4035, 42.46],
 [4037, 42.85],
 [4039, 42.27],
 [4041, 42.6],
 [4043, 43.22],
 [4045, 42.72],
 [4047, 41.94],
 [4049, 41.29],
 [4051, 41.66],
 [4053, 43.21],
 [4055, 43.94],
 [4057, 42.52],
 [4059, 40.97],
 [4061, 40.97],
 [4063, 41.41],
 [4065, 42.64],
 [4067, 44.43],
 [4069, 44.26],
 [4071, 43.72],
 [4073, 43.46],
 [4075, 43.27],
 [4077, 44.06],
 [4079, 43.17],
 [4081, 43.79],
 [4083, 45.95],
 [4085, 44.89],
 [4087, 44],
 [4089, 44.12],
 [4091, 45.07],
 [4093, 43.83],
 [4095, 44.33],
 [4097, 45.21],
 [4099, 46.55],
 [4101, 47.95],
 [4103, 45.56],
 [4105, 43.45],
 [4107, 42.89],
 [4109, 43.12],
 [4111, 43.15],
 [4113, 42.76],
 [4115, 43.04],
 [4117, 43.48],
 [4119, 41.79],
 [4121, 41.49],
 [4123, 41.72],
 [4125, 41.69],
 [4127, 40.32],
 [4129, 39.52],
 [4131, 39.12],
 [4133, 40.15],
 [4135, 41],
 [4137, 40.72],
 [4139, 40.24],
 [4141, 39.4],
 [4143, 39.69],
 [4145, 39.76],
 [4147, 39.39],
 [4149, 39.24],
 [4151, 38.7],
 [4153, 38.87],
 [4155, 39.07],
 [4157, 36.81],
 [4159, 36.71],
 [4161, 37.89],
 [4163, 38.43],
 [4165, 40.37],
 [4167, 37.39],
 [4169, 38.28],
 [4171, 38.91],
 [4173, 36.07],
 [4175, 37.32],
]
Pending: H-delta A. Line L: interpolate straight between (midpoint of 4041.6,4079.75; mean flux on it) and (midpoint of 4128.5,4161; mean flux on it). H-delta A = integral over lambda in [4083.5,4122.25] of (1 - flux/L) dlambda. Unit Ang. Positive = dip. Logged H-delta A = -2.9 Ang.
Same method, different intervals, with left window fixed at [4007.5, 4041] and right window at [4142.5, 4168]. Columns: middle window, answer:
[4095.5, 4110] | -1.8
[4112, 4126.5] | -1.0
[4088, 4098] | -1.1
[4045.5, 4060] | -0.4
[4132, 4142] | -0.3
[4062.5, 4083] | -1.5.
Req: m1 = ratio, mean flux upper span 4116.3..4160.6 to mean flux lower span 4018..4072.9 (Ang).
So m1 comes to 0.94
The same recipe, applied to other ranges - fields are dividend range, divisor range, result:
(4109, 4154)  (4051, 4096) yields 0.94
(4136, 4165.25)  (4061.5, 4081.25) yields 0.90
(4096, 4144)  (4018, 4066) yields 1.00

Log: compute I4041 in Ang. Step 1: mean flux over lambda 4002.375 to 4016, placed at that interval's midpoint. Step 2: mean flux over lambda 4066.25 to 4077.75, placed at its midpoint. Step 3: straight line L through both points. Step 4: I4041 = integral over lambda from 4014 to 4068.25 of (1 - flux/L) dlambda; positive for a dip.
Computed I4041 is 1.5 Ang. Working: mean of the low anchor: 42.7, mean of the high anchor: 43.9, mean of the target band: 42.1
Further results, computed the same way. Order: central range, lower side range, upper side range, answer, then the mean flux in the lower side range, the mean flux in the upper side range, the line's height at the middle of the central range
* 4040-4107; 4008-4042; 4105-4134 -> -2.84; 41.9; 41.8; 41.9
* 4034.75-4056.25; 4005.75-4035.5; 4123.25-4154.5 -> -0.57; 41.9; 39.9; 41.5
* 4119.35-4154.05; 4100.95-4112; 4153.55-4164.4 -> 0.36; 44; 37.9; 40.5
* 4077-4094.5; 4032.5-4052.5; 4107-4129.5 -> -0.89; 42.3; 42.1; 42.2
